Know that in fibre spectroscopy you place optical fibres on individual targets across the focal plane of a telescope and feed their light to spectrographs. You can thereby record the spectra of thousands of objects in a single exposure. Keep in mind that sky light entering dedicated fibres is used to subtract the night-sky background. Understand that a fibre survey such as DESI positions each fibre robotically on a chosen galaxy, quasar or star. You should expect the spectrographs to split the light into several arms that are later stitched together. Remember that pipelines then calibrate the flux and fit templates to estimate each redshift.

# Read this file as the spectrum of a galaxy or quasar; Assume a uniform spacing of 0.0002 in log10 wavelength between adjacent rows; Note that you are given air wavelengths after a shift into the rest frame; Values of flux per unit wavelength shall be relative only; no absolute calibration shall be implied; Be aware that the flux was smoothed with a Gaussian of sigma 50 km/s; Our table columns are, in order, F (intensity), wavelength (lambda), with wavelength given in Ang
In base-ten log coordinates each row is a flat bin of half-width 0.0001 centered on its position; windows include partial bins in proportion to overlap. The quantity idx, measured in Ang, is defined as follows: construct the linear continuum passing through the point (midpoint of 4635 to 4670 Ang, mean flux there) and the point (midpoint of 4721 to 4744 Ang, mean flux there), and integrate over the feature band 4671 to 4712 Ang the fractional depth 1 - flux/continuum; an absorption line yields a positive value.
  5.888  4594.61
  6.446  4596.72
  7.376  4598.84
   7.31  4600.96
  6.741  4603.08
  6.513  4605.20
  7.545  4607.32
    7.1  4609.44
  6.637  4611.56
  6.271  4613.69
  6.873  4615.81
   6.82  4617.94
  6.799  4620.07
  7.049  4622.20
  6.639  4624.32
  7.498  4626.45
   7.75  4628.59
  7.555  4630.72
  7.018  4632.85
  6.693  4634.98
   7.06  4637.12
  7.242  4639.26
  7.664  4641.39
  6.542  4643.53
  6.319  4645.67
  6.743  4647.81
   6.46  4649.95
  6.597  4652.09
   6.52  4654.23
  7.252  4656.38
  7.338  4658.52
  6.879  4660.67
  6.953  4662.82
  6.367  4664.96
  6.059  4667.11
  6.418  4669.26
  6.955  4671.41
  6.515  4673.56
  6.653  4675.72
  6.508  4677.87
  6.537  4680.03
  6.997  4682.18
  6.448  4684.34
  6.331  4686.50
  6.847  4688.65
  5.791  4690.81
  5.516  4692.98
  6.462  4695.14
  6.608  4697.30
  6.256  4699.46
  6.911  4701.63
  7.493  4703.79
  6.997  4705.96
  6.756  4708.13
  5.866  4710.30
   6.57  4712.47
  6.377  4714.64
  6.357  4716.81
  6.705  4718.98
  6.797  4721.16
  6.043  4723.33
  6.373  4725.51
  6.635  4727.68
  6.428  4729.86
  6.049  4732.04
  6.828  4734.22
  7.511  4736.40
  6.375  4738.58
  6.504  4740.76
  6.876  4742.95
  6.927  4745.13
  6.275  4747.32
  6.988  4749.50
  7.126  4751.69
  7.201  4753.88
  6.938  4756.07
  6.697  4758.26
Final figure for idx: 0.8 Ang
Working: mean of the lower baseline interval 6.78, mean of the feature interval 6.54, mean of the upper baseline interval 6.58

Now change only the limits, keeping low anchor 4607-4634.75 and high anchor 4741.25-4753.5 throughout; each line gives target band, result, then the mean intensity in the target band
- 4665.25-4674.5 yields 0.63 Ang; 6.48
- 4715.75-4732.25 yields 1.04 Ang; 6.44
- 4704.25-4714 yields 0.42 Ang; 6.6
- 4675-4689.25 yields 0.67 Ang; 6.61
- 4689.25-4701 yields 1.24 Ang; 6.18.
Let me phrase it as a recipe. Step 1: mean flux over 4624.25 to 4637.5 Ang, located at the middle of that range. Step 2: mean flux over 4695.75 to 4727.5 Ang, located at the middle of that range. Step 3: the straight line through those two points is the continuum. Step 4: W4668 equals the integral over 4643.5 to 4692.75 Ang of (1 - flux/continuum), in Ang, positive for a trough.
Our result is 2.4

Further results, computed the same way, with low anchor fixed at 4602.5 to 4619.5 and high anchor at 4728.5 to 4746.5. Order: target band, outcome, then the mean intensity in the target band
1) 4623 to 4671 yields -0.8 Ang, 6.89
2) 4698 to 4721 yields 0.3 Ang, 6.63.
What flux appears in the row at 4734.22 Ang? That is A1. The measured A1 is 6.828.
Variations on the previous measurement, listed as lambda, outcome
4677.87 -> 6.508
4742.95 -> 6.876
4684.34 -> 6.448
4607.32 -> 7.545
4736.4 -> 7.511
